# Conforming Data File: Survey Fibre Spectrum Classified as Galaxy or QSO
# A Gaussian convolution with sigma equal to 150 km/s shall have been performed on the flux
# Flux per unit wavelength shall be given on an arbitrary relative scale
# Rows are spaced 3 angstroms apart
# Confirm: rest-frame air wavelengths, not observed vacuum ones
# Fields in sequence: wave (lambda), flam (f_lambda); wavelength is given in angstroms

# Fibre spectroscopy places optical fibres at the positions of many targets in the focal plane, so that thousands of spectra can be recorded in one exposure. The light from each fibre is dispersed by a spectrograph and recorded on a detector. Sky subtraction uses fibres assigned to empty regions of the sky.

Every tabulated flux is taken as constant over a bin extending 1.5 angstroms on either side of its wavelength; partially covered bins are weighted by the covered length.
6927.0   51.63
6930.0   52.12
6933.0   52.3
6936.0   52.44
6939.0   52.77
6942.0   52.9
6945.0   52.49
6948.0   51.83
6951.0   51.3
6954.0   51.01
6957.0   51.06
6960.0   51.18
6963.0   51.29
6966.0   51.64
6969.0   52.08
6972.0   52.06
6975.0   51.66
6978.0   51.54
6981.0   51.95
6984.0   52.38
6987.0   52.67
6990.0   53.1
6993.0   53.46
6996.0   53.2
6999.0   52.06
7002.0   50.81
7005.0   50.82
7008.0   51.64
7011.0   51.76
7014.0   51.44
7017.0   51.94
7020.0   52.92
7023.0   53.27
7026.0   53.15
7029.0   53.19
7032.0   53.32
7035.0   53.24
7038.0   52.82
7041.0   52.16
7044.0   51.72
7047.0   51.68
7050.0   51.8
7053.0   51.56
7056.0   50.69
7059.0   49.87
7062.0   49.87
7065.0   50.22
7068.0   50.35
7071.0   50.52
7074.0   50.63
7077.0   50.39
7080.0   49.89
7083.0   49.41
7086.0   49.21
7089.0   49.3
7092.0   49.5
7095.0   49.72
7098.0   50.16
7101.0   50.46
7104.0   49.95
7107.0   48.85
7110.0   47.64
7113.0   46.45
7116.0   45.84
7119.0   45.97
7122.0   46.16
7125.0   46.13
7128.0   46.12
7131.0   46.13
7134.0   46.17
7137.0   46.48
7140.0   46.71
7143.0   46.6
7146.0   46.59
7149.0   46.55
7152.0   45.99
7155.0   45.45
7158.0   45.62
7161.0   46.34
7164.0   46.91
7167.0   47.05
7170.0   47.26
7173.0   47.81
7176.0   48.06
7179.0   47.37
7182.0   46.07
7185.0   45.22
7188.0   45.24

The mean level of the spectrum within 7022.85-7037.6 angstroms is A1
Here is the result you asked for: 53.2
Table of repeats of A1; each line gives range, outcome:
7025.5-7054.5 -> 52.4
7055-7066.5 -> 50.1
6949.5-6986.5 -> 51.6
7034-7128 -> 49.7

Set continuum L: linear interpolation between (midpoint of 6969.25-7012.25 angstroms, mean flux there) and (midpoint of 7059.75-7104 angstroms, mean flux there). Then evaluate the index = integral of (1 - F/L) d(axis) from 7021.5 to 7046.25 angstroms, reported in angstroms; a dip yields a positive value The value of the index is -0.8 angstroms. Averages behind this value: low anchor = 52.1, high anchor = 50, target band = 52.8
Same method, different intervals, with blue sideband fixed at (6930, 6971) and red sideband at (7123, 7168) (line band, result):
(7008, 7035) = -1.49 angstroms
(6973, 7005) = -0.90 angstroms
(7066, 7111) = -1.71 angstroms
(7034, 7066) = -1.55 angstroms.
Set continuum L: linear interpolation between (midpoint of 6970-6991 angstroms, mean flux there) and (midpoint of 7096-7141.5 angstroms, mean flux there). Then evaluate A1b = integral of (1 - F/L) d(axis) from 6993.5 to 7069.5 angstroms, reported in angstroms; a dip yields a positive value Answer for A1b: -2.22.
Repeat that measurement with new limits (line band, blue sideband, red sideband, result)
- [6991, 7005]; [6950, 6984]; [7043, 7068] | -0.25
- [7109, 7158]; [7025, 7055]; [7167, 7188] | 2.37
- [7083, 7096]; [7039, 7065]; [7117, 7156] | -0.12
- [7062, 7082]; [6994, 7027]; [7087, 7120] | -0.20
